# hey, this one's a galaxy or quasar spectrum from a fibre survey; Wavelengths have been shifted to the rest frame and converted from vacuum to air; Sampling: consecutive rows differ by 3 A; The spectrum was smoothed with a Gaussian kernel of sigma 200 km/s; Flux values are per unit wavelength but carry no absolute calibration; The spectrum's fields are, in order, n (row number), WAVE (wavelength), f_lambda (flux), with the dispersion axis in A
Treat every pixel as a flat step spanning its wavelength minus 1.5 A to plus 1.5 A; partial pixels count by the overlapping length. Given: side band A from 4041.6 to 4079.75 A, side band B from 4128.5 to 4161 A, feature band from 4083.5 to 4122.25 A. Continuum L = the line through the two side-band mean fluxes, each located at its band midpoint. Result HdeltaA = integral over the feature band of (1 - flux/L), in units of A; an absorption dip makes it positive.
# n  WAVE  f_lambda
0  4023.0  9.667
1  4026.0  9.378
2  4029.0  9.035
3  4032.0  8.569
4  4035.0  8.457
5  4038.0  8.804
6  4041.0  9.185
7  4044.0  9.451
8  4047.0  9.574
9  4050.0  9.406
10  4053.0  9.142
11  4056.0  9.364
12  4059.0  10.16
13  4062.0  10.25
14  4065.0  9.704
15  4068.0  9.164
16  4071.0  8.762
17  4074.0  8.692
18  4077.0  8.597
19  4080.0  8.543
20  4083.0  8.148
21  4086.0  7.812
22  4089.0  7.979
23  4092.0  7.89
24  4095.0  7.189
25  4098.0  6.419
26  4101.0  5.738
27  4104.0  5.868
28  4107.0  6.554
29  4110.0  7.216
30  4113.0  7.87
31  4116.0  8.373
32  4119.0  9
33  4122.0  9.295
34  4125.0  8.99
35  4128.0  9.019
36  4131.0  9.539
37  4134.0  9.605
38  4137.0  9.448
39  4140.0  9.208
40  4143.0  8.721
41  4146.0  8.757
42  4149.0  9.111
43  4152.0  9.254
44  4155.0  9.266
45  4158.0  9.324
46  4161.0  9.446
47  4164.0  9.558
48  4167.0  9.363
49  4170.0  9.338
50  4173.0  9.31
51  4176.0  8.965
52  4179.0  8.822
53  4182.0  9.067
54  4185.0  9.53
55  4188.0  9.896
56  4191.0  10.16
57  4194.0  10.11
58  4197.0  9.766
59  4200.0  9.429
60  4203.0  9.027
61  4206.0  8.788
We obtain 7.7 A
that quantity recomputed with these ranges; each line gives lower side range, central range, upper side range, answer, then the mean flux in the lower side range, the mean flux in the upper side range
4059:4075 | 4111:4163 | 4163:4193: 1.9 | 9.41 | 9.41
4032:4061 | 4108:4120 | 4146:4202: 1.7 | 9.26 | 9.41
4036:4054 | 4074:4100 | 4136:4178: 3.9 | 9.24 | 9.21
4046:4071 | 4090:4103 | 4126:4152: 3.5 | 9.55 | 9.18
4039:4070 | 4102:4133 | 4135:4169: 3.9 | 9.52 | 9.23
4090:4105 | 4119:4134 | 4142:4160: -2.3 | 6.69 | 9.09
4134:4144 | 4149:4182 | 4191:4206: 0.4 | 9.22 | 9.56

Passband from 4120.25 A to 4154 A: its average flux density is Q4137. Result 9.18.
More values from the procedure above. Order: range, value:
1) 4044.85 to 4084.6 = 9.19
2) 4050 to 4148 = 8.49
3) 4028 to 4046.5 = 8.95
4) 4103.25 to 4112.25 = 6.71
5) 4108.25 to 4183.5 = 9.03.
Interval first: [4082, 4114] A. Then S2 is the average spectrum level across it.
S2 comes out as 7.13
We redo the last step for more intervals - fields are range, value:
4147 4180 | 9.25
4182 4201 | 9.77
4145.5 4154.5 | 9.1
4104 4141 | 8.56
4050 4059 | 9.43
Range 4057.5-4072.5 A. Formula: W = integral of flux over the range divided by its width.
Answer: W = 9.61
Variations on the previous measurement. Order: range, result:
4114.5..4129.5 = 8.94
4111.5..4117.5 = 8.12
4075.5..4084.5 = 8.43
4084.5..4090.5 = 7.9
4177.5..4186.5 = 9.14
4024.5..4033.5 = 8.99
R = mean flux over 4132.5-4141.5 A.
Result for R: 9.42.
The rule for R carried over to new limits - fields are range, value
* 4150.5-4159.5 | 9.28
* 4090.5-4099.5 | 7.17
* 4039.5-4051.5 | 9.4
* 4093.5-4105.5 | 6.3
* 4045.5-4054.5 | 9.37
